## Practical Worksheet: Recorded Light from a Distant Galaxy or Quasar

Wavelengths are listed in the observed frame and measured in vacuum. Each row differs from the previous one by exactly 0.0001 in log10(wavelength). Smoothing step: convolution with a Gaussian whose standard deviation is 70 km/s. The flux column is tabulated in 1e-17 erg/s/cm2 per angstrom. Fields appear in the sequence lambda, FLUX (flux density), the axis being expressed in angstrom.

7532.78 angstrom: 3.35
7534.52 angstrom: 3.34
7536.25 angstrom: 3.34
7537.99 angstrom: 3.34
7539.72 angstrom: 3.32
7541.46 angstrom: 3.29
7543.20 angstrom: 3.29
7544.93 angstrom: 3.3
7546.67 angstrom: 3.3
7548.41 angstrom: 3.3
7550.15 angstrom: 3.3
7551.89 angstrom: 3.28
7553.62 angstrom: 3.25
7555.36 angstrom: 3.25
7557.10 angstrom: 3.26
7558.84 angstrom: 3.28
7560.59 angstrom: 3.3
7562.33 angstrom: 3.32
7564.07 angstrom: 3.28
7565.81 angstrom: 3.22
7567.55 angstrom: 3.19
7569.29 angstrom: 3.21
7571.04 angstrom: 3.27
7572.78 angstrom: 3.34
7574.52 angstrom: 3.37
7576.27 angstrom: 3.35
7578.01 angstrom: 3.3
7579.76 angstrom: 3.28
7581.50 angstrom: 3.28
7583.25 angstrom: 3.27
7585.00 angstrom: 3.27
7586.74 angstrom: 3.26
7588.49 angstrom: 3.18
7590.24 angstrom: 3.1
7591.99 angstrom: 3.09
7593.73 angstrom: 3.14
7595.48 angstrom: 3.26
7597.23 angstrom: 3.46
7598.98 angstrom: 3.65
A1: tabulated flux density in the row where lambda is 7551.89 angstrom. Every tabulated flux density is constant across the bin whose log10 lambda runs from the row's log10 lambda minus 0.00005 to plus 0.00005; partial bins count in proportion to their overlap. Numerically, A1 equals 3.28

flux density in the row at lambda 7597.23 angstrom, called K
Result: 3.46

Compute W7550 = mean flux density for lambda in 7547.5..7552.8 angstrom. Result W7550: 3.3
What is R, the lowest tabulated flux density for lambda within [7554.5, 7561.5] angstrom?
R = 3.25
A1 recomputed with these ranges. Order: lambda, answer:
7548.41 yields 3.3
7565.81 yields 3.22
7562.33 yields 3.32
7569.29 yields 3.21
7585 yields 3.27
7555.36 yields 3.25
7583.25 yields 3.27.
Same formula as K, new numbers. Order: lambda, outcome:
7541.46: 3.29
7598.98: 3.65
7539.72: 3.32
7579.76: 3.28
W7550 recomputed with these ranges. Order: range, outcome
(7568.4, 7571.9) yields 3.24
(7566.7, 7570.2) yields 3.2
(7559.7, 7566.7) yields 3.28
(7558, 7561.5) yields 3.28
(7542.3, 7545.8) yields 3.3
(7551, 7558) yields 3.26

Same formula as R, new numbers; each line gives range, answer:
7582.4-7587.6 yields 3.26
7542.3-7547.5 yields 3.29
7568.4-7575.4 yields 3.21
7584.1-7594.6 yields 3.09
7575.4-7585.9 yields 3.27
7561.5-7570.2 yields 3.19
